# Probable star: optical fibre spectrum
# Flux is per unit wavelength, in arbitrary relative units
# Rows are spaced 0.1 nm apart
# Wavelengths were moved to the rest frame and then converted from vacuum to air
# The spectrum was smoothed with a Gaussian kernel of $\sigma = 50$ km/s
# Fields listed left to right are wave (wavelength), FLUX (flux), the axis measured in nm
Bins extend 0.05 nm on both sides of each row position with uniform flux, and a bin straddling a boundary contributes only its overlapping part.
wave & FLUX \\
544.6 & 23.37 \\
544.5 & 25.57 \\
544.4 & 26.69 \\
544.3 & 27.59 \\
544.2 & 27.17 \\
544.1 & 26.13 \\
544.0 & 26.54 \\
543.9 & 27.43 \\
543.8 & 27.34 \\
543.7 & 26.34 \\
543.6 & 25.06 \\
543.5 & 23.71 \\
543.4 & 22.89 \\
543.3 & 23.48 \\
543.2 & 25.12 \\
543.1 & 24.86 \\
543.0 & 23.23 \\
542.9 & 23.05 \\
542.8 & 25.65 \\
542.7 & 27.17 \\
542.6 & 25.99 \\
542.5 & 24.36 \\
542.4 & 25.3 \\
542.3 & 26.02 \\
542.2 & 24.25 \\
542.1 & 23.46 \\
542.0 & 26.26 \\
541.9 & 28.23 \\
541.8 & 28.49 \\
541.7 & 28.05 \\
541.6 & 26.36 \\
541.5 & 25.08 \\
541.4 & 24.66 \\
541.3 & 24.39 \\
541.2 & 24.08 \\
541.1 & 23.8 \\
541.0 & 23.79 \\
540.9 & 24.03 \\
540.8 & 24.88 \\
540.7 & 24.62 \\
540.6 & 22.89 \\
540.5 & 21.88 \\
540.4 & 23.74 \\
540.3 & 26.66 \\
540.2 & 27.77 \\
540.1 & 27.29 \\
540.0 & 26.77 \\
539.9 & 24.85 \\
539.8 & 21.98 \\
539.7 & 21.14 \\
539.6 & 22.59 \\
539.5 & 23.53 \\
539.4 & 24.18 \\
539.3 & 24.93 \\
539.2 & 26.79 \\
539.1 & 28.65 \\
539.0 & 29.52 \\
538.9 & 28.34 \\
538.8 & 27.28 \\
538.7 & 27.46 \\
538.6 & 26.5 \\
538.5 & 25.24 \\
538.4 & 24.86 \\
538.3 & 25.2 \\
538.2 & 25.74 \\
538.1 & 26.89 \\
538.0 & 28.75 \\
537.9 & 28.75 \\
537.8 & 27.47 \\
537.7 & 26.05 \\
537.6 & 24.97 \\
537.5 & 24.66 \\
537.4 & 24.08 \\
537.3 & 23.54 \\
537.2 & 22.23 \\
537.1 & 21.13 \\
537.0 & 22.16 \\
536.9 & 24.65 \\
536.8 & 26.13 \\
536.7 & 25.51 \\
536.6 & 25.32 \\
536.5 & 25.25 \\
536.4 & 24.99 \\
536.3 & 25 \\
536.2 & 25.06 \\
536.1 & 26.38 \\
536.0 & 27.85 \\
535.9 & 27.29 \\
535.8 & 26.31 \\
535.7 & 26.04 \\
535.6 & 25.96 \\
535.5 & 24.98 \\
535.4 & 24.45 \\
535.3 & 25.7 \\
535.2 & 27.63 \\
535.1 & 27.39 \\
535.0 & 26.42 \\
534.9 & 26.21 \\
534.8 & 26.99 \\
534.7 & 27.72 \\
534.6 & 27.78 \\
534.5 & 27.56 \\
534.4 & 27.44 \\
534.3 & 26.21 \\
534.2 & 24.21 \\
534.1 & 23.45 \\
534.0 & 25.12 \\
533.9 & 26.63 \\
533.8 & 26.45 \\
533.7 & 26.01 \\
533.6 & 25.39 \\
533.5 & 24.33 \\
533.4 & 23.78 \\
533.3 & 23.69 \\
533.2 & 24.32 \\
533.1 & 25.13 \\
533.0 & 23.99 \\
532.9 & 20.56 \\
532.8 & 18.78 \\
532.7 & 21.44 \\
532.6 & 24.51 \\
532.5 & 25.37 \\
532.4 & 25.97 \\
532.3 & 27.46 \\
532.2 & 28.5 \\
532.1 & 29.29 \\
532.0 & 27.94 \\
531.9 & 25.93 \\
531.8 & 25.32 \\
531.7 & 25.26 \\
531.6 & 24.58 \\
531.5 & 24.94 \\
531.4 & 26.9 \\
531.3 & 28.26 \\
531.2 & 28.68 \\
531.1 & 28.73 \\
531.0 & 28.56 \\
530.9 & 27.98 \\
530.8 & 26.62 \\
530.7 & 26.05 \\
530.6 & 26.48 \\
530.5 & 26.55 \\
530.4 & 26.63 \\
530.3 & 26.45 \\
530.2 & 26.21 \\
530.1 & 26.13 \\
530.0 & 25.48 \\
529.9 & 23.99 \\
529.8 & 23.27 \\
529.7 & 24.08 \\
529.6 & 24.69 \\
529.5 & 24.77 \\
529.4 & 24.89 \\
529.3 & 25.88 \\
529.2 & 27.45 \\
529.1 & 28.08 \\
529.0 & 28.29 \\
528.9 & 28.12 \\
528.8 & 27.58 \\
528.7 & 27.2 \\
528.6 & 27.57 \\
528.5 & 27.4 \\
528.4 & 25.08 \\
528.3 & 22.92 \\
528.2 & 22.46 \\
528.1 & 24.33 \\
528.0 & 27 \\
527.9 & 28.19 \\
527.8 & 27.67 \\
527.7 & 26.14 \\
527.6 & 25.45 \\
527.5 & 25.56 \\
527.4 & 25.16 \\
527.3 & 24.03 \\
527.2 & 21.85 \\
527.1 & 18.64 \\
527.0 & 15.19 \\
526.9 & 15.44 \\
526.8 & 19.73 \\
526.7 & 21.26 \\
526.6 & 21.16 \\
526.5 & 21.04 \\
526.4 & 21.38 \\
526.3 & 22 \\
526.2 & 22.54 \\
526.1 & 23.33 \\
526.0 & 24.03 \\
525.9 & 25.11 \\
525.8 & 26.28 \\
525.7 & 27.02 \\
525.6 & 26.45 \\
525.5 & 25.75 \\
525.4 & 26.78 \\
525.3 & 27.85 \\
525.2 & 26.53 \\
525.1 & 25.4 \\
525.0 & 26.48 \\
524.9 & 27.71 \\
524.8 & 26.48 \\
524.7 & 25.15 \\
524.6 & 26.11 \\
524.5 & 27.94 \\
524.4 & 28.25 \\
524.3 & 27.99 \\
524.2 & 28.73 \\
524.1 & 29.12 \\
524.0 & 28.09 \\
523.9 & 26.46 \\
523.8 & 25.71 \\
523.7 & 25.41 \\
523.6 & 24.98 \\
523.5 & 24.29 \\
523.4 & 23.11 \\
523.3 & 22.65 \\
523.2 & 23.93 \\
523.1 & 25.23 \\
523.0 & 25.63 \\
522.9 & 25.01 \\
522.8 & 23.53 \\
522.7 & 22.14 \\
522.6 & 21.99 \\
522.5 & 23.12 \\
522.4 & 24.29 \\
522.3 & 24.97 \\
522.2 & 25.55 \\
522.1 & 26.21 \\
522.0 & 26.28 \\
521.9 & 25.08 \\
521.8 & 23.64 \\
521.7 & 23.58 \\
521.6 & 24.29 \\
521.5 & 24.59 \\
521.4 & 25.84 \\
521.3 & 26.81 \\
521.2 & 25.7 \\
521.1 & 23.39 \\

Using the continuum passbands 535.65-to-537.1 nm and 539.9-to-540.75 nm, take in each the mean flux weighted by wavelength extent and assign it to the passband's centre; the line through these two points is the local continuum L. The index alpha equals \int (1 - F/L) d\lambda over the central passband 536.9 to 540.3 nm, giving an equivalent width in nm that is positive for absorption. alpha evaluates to -0.03 nm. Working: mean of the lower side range 25.4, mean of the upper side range 25.2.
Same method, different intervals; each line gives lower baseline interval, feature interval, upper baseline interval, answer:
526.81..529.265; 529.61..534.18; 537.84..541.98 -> -0.092 nm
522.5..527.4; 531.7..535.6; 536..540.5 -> -0.070 nm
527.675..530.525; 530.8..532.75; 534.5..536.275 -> -0.030 nm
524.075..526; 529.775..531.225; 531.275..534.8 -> -0.038 nm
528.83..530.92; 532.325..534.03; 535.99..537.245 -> 0.077 nm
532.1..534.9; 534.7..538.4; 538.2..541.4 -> -0.068 nm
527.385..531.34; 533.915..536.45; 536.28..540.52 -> -0.045 nm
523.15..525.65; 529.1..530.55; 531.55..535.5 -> 0.015 nm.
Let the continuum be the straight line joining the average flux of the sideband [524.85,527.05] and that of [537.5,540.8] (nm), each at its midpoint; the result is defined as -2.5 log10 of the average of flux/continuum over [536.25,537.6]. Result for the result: 0.05 mag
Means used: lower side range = 23.6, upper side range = 25.7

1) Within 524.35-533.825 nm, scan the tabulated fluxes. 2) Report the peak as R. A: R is 29.29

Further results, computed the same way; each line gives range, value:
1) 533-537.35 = 27.85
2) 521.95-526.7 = 29.12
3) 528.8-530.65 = 28.29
